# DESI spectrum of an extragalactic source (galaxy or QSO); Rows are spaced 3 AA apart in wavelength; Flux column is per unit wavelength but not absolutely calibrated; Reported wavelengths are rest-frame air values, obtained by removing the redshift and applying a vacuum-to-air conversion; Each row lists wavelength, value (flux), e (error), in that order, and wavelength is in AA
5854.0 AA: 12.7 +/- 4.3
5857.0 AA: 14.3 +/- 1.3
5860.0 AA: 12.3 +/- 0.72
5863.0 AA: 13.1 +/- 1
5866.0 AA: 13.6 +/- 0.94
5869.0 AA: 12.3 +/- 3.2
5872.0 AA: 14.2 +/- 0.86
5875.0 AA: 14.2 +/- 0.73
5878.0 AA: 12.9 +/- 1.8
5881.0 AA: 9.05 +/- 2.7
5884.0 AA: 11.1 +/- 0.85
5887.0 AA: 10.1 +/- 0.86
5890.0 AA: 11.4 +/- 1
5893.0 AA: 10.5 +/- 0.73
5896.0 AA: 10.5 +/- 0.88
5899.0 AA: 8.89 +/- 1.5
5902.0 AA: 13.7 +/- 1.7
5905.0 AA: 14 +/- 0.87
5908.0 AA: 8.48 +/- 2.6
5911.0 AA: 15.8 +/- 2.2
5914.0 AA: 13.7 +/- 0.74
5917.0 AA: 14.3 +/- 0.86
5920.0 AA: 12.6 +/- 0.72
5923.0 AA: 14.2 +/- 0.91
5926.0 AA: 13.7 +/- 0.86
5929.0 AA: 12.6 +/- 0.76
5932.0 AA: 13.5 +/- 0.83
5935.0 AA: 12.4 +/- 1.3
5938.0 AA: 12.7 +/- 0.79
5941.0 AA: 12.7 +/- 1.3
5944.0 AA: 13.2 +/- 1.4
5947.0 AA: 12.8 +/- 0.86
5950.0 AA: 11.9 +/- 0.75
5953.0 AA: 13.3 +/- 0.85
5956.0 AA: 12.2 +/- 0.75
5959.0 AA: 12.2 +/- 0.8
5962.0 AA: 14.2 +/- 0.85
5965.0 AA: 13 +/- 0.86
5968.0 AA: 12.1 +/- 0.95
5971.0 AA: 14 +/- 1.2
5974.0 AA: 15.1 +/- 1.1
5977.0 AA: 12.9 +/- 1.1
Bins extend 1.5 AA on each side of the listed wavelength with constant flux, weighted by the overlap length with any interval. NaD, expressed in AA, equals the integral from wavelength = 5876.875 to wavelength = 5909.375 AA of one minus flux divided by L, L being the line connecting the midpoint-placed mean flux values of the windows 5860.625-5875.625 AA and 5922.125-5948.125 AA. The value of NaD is 5.65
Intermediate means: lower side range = 13.4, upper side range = 13.1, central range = 11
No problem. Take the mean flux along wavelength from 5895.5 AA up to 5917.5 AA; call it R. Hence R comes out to 12.4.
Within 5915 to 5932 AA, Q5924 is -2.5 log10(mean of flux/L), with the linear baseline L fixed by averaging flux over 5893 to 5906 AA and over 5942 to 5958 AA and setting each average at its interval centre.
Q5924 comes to -0.12 mag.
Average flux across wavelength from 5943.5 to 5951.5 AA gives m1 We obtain 12.6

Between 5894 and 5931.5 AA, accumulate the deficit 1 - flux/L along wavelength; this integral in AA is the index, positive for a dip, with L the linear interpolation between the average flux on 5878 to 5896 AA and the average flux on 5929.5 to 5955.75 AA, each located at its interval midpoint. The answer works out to -3.38 AA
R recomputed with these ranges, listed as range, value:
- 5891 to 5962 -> 12.6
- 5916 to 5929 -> 13.5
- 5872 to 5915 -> 11.8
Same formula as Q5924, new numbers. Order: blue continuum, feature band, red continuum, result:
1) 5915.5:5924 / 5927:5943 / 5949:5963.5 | 0.040 mag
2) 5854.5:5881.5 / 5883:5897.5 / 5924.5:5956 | 0.208 mag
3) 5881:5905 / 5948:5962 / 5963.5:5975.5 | 0.039 mag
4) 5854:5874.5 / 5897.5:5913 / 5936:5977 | 0.081 mag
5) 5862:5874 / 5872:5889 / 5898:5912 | 0.111 mag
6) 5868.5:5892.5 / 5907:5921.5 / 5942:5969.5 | -0.075 mag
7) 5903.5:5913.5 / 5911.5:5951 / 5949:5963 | -0.032 mag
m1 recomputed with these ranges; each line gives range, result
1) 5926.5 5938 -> 12.9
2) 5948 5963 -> 12.7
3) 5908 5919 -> 13.7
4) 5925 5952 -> 12.8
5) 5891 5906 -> 11.4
